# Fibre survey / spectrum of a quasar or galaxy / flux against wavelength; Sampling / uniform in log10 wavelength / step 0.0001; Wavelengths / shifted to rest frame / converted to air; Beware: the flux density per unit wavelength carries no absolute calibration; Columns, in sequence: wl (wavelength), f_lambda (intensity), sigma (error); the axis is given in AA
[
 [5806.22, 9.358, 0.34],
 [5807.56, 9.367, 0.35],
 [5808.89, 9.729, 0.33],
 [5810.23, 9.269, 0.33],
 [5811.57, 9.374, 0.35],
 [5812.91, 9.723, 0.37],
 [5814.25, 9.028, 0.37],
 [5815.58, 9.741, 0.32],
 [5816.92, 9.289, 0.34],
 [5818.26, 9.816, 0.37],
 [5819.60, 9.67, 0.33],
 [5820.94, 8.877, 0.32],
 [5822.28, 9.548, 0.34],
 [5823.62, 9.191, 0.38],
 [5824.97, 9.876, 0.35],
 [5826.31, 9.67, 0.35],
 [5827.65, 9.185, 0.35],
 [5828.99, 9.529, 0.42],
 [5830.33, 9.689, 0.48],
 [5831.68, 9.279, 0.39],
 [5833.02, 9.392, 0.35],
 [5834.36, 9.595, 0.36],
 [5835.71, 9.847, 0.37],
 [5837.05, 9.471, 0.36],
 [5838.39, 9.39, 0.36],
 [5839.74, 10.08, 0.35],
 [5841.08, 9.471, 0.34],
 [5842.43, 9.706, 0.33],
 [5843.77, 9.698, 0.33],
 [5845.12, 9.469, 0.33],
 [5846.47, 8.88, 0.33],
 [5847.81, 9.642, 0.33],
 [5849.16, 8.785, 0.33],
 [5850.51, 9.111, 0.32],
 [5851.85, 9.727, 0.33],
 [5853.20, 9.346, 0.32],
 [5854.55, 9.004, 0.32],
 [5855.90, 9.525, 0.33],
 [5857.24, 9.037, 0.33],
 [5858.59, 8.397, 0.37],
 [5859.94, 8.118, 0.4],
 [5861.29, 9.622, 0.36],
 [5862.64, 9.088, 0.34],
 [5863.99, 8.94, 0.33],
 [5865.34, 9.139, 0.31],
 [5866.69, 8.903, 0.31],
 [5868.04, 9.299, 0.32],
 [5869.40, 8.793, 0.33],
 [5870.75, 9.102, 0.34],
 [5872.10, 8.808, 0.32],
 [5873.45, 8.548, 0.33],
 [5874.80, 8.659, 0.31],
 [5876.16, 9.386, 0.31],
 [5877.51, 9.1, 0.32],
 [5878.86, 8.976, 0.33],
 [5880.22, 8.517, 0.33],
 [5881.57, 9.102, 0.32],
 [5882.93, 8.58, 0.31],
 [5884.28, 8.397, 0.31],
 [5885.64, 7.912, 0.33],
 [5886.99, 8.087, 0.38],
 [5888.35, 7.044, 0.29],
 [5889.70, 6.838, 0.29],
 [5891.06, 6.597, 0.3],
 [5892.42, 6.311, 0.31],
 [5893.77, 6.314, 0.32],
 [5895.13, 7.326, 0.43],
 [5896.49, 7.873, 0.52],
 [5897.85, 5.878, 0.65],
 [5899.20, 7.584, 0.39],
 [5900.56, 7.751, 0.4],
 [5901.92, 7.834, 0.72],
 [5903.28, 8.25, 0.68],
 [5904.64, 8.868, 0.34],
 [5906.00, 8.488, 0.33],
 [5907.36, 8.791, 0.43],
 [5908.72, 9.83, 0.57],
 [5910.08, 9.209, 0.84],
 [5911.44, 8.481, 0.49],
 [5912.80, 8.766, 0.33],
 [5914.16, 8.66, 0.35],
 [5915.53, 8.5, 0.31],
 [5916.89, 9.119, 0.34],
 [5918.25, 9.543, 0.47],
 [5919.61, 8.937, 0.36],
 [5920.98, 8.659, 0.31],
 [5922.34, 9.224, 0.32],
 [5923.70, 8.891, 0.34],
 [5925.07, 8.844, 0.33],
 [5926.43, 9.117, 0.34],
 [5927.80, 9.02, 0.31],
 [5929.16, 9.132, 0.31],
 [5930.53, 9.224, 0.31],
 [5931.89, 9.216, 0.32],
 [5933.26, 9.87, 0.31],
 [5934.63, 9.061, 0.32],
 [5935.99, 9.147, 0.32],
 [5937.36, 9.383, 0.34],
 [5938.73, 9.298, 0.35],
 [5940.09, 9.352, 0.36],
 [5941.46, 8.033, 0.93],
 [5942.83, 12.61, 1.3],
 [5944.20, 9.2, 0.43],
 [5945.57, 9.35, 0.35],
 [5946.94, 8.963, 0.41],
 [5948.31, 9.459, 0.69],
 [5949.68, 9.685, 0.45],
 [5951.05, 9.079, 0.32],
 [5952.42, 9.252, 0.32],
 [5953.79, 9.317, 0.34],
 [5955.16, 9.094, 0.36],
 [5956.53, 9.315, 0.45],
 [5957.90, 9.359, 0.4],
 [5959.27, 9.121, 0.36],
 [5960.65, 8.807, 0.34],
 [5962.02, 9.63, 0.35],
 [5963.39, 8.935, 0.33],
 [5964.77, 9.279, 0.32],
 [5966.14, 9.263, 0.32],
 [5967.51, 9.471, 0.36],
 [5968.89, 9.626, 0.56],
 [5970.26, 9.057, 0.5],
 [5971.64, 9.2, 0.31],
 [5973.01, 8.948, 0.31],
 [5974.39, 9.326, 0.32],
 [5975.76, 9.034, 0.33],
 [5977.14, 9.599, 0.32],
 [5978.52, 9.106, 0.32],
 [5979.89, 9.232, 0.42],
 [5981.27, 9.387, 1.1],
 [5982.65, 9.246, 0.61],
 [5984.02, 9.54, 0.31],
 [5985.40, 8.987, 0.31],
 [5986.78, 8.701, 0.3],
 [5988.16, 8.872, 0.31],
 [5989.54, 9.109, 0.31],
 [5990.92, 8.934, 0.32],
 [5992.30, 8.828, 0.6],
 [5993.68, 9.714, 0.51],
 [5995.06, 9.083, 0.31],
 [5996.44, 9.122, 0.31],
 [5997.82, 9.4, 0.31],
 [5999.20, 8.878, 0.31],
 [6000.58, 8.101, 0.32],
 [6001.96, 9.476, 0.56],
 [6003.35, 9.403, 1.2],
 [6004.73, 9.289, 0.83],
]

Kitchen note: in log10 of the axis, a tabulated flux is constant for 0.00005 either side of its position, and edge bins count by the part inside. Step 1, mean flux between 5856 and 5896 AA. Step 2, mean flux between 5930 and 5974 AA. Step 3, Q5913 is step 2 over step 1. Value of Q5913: 1.1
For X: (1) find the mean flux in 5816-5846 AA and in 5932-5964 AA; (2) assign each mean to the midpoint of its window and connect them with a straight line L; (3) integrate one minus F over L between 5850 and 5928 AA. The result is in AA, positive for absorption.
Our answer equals 7.4 AA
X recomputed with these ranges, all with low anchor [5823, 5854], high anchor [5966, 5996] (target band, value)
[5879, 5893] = 2.4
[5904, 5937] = 1.0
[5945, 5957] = 0.0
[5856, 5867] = 0.6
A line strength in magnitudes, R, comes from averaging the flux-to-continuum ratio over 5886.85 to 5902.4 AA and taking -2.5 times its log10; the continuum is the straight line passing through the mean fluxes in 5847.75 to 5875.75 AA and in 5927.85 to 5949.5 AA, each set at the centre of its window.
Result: 0.28 mag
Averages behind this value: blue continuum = 9.02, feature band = 7.08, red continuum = 9.41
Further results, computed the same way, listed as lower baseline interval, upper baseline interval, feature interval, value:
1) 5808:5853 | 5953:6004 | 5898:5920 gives 0.09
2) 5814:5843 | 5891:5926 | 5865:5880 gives -0.01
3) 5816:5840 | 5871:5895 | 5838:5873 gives -0.05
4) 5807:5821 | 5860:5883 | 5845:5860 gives 0.00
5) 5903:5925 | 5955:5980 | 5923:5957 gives -0.03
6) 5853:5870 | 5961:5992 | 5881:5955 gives 0.05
